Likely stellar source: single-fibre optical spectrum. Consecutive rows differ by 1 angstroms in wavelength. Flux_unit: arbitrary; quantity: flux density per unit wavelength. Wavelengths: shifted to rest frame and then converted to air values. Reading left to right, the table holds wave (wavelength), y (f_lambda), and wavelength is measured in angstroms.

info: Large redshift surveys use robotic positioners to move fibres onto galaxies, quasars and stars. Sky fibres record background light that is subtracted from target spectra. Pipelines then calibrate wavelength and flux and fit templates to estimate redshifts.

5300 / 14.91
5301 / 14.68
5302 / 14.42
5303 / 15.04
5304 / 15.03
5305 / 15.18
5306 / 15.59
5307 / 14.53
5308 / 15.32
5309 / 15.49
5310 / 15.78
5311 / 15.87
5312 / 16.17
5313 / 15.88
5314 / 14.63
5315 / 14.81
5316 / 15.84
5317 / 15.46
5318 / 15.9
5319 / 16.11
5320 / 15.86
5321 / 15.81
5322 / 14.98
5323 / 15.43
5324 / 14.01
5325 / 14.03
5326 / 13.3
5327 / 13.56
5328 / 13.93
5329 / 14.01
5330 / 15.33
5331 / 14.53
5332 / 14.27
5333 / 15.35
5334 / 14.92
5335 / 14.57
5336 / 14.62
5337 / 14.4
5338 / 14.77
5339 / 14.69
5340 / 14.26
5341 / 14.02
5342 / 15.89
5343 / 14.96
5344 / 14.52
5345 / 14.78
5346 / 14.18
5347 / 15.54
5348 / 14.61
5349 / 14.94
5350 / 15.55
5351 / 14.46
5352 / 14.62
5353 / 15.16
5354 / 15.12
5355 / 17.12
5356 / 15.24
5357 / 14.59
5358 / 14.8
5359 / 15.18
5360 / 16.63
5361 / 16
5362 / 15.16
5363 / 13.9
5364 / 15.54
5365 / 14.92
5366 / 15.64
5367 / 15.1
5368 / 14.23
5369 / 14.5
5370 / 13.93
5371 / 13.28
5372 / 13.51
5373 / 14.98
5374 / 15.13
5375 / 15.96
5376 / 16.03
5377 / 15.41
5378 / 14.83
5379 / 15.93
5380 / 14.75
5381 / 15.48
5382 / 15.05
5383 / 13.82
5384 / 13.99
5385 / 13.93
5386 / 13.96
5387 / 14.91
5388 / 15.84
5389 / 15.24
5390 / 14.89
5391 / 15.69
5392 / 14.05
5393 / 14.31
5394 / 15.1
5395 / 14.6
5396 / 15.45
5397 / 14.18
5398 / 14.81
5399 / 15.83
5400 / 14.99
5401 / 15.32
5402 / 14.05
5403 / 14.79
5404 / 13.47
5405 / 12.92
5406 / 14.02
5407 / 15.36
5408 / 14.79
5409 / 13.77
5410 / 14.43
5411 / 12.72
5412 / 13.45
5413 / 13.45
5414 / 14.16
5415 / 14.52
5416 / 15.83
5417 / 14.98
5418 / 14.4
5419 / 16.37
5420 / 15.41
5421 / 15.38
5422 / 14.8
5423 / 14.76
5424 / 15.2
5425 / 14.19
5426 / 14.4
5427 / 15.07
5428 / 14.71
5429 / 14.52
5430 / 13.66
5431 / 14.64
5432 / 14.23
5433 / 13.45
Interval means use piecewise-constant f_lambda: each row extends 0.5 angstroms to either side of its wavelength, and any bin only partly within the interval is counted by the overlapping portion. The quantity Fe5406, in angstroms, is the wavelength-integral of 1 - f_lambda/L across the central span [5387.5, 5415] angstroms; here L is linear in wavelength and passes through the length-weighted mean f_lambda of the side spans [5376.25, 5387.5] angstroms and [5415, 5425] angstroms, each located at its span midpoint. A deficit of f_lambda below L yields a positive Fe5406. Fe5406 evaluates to 0.8 angstroms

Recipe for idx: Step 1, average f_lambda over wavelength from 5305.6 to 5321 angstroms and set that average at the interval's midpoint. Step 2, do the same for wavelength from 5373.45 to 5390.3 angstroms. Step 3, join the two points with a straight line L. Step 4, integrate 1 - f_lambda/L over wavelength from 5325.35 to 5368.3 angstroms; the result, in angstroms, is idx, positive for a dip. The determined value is 1.2 angstroms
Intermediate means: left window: 15.6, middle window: 14.9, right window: 15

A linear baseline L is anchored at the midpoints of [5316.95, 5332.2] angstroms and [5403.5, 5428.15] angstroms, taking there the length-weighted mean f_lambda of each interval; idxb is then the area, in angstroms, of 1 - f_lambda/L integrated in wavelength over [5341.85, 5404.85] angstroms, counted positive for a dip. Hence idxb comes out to -1.2 angstroms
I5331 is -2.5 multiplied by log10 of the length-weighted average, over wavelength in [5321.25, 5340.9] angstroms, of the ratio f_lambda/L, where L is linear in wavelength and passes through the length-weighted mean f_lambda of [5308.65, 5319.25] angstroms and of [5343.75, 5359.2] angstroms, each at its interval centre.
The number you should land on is 0.06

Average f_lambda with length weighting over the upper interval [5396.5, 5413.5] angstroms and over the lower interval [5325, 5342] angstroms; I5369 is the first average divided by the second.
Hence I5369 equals 0.99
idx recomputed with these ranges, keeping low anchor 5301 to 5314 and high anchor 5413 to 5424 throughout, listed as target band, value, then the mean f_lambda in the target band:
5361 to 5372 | 0.4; 14.6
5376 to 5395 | 0.3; 14.9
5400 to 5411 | 0.6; 14.3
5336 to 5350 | 0.4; 14.8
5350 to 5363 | -0.1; 15.3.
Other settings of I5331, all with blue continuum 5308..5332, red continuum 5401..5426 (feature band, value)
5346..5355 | -0.01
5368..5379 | 0.00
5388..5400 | -0.03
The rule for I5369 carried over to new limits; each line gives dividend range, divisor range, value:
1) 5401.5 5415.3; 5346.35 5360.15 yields 0.92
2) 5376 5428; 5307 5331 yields 0.97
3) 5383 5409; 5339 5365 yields 0.97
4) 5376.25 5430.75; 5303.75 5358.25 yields 0.98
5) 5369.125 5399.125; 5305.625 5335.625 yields 0.98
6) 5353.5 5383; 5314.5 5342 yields 1.02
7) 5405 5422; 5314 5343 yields 0.98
